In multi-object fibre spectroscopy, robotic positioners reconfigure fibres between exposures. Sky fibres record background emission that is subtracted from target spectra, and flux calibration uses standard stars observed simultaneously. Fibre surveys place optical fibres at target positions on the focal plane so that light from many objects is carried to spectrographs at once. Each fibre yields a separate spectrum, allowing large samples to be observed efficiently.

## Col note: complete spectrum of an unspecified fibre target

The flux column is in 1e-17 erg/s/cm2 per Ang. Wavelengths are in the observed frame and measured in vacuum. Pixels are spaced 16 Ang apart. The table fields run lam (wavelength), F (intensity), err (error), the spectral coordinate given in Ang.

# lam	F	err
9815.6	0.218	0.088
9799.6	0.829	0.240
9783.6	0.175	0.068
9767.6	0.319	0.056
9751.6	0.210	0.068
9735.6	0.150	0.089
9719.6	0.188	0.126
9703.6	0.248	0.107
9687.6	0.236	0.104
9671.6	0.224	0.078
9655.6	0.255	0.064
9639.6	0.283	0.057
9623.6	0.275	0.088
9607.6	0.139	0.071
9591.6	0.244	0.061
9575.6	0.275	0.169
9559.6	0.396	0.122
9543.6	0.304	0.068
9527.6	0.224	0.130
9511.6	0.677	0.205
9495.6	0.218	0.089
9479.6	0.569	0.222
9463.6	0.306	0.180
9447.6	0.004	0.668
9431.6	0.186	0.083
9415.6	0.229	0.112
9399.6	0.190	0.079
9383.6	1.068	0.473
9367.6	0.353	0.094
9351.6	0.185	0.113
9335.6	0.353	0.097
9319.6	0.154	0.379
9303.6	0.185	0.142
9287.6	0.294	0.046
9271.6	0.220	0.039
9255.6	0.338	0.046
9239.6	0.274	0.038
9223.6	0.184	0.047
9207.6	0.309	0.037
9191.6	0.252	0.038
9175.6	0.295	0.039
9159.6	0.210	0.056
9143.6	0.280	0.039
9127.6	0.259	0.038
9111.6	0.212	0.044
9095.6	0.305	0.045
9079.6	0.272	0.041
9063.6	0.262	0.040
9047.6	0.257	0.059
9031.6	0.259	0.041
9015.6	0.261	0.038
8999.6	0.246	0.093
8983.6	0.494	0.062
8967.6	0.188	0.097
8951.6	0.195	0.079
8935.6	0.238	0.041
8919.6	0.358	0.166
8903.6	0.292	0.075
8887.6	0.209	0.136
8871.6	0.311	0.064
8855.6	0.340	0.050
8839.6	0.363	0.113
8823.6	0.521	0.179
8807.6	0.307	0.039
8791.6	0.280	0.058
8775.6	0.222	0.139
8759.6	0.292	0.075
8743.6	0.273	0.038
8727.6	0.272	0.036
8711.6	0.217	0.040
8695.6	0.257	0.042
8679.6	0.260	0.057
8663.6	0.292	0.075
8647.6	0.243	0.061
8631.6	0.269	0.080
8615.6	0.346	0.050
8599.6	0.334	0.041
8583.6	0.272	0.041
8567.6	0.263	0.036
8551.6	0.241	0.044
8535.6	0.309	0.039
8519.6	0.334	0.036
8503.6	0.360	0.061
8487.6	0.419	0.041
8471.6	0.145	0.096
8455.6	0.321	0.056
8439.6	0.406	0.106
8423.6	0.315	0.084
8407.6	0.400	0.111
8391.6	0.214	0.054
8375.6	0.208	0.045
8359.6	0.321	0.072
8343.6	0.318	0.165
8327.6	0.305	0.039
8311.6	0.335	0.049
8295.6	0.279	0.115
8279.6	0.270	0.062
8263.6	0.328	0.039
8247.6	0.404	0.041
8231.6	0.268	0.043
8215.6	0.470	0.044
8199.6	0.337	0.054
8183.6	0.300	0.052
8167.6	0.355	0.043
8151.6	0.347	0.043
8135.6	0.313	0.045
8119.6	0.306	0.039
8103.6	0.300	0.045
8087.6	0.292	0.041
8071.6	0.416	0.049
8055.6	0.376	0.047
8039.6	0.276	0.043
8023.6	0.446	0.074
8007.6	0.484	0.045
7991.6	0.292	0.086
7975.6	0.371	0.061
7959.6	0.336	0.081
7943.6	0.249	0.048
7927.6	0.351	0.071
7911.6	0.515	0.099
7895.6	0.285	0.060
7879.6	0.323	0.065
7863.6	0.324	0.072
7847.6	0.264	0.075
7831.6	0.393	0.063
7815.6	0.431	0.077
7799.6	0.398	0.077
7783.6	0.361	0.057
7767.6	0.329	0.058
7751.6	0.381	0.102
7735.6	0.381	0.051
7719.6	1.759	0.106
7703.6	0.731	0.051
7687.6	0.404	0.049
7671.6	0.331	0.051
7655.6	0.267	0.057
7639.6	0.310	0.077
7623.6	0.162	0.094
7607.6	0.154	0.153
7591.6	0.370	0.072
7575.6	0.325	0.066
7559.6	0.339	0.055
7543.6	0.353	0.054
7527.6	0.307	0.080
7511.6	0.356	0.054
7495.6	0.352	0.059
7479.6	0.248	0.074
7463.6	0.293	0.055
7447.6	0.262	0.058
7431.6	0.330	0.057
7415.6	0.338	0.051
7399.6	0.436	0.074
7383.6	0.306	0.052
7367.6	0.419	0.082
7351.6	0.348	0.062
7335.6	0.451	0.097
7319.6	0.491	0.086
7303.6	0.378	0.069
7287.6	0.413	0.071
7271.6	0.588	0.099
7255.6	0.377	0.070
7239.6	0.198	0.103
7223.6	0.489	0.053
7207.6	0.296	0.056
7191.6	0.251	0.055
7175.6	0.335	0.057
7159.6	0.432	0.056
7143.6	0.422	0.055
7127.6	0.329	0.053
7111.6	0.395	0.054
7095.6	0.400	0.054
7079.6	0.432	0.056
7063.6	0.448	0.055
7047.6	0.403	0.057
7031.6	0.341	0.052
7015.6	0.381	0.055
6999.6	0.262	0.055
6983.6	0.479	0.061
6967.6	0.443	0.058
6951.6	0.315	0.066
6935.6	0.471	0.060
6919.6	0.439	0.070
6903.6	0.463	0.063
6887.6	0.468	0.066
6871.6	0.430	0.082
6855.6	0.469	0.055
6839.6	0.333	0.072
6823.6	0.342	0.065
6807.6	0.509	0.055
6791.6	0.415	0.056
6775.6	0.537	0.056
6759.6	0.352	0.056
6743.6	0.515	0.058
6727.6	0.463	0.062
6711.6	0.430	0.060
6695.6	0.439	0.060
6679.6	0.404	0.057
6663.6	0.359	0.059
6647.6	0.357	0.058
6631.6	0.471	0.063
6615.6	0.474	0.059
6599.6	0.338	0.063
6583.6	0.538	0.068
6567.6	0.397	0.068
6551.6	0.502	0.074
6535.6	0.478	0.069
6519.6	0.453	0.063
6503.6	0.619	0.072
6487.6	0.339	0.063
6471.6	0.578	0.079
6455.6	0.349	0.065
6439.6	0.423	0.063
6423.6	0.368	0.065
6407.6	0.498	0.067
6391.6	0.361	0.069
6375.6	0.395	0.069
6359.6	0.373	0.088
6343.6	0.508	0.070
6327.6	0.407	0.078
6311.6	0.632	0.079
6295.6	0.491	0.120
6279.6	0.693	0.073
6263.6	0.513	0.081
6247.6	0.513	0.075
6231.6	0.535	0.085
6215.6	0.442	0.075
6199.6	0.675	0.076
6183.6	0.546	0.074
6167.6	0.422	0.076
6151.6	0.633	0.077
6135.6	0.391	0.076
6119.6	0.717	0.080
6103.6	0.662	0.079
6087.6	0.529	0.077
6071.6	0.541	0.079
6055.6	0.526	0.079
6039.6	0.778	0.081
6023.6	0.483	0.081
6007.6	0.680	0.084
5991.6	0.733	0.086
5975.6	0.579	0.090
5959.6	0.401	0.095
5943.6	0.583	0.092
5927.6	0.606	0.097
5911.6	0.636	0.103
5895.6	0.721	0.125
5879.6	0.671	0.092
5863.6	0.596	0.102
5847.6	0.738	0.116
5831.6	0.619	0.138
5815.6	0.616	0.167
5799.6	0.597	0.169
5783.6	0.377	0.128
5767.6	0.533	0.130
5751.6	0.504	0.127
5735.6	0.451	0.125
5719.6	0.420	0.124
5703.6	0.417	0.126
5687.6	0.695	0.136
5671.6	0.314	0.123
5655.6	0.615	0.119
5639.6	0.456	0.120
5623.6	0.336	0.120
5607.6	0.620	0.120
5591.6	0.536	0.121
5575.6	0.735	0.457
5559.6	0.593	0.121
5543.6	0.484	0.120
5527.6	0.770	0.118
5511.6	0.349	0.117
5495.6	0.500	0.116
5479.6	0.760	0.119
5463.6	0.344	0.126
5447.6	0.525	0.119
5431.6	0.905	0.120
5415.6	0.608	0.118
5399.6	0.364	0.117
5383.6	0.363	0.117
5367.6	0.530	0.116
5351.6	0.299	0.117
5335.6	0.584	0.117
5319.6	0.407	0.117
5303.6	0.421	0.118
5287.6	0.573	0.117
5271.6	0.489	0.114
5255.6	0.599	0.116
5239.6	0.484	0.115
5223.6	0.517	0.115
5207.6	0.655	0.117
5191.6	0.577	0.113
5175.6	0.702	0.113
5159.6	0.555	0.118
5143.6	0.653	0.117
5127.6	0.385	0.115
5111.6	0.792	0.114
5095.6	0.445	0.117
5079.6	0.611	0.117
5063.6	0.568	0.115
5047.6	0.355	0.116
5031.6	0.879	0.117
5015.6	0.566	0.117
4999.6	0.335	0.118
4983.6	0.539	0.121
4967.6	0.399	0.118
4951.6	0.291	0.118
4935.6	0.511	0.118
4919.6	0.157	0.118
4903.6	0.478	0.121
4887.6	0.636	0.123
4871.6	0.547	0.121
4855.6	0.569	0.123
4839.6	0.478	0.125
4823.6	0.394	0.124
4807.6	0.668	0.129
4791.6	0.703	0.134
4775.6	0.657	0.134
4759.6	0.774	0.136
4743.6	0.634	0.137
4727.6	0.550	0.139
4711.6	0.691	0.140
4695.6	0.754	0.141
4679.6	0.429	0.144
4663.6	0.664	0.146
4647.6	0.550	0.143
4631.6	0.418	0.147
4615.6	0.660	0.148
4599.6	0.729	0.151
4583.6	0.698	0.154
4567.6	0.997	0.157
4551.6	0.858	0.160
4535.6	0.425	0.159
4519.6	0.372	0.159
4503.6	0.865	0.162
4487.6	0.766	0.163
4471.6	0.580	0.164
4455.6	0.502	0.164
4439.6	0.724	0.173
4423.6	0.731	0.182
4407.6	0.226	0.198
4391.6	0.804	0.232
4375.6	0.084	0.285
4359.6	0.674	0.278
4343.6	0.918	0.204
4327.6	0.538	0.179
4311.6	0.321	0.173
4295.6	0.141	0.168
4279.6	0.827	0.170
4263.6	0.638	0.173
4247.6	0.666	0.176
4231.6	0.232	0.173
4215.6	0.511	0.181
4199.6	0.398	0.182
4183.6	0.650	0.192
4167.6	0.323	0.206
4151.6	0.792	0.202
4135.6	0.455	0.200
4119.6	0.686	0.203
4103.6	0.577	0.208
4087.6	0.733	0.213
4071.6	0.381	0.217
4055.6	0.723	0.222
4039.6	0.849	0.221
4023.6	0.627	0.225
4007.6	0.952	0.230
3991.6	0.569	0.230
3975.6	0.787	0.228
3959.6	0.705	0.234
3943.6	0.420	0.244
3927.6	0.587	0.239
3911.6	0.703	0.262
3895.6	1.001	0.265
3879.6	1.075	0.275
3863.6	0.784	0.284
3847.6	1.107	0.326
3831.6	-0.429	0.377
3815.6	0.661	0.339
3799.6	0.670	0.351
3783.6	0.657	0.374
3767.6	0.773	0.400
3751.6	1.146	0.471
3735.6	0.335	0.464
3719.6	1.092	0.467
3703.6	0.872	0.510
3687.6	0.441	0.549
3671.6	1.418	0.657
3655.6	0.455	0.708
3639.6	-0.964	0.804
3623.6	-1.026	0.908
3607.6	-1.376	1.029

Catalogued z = 1.069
